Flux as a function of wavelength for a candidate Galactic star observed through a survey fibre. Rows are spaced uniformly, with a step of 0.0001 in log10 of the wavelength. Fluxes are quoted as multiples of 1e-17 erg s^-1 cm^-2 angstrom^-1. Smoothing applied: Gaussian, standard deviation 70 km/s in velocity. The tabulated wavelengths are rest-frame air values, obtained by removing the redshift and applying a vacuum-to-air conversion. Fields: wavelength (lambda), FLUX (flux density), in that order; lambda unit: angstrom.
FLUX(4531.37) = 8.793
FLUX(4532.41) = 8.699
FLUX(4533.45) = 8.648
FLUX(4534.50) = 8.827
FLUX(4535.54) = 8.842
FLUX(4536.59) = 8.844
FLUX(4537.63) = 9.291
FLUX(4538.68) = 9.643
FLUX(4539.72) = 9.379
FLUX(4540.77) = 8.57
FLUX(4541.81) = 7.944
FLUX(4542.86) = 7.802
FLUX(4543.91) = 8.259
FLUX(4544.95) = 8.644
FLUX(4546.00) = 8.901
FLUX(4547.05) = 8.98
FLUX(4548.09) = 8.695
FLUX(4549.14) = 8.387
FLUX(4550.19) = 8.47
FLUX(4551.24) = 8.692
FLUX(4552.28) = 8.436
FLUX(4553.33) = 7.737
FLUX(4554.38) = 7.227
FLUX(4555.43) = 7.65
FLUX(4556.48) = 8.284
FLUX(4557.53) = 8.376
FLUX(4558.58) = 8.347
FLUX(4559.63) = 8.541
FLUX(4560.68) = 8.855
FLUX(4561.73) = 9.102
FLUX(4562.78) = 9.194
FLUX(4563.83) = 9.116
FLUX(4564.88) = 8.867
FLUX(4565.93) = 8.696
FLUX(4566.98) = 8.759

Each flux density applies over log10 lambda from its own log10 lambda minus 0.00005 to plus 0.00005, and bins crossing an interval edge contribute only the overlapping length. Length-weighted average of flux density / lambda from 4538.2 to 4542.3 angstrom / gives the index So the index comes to 8.9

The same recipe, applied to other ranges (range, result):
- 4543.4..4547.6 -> 8.71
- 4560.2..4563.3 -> 9.06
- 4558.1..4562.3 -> 8.72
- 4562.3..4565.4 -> 9.06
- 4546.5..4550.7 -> 8.63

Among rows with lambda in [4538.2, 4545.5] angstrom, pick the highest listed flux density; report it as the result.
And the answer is 9.643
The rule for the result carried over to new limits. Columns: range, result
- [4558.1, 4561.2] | 8.855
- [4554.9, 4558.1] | 8.376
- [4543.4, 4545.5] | 8.644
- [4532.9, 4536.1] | 8.842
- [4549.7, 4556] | 8.692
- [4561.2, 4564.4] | 9.194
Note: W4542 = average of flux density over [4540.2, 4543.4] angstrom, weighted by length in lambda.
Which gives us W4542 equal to 8.11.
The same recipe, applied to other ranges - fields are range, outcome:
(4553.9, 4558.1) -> 7.89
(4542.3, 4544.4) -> 8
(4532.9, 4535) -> 8.73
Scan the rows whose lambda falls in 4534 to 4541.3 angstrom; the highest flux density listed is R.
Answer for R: 9.643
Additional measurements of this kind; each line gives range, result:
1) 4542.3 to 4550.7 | 8.98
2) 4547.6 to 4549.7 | 8.695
